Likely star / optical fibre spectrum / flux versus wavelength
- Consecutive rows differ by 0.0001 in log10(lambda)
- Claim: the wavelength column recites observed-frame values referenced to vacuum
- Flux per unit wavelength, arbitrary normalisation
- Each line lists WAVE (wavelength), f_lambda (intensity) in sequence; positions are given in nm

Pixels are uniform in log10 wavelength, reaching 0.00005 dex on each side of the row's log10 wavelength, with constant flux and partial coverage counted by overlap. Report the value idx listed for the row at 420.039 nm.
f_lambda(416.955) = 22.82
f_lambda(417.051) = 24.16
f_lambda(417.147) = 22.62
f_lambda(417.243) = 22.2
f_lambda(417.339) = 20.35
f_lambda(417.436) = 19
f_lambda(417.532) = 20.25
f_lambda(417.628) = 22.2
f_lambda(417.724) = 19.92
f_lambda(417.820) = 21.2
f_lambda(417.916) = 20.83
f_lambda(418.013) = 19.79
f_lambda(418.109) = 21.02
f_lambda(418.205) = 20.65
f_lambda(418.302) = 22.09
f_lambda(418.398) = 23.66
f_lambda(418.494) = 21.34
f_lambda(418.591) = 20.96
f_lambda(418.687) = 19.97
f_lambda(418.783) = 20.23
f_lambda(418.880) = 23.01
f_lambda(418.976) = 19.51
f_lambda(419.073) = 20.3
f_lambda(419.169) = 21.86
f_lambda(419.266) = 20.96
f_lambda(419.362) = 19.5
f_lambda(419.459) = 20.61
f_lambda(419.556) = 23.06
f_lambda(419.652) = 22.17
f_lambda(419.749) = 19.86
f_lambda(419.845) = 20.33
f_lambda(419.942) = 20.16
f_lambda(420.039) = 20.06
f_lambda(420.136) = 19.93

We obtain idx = 20.06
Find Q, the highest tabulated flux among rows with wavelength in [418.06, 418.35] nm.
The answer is 22.09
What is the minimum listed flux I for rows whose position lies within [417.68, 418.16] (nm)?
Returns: 19.79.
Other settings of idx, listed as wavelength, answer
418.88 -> 23.01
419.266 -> 20.96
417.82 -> 21.2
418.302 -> 22.09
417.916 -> 20.83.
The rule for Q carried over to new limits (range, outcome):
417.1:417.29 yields 22.62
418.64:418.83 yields 20.23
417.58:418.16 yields 22.2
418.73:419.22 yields 23.01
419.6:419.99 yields 22.17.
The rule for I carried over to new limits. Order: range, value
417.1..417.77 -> 19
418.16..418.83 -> 19.97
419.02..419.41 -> 19.5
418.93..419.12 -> 19.51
